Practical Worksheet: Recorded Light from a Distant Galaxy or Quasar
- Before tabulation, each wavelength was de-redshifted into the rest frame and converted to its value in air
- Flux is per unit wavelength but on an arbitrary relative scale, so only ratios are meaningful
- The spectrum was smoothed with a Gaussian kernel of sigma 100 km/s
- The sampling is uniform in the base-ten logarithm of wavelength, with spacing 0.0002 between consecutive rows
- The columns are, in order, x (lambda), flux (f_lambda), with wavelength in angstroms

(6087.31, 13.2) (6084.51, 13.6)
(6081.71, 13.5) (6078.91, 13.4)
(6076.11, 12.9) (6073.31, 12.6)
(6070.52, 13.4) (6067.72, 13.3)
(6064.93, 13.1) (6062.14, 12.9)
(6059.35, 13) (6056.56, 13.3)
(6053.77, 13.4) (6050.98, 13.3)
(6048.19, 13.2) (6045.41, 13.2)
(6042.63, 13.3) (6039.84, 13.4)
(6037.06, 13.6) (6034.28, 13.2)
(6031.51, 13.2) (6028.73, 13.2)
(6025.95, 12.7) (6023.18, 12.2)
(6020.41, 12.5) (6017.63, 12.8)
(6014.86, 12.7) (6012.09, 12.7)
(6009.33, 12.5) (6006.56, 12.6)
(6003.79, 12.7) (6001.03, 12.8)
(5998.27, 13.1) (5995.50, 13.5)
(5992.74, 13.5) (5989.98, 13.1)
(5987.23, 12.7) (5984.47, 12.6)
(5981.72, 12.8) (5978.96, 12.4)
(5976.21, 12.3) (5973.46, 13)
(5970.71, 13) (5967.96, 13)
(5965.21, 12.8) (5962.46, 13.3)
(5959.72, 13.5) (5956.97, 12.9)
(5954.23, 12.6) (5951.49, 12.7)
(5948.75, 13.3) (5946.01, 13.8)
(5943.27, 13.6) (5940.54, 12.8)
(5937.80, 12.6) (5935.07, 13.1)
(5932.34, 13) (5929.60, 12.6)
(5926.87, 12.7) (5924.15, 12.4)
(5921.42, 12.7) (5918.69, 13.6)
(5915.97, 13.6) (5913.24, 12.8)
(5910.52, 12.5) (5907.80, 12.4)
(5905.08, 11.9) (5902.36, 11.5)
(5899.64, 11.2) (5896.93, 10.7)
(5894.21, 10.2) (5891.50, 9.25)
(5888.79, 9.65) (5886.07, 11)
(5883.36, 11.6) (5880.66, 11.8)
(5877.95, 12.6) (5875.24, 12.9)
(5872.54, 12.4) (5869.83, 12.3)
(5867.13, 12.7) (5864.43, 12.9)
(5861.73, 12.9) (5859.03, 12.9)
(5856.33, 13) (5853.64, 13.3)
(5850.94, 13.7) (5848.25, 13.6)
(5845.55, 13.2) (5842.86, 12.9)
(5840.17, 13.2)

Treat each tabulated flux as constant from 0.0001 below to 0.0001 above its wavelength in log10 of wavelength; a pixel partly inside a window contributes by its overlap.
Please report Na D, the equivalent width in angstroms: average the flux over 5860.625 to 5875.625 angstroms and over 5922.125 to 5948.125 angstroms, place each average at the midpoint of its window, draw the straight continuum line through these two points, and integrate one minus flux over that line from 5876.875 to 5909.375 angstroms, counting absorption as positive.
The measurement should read 4.1 angstroms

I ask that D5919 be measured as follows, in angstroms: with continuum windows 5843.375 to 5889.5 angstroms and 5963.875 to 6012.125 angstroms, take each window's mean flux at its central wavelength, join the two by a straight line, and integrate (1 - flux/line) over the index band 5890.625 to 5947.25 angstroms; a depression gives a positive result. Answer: 1.4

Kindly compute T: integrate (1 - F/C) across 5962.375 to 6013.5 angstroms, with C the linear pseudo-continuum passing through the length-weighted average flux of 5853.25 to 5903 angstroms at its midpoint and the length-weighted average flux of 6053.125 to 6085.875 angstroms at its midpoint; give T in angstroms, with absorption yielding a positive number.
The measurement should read -1.0 angstroms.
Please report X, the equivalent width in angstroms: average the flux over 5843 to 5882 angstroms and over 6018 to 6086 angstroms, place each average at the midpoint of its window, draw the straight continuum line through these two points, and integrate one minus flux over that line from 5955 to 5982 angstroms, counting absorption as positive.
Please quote 0.3 angstroms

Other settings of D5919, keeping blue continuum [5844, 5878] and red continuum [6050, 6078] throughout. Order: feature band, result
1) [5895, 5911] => 1.7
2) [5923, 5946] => 0.2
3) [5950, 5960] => 0.1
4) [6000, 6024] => 0.9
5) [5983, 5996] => 0.0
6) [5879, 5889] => 1.4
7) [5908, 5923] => 0.0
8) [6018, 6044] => 0.1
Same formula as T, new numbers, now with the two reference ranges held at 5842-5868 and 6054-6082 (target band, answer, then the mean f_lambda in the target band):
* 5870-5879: 0.36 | 12.6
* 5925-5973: 0.43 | 13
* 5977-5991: 0.47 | 12.7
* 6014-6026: 0.52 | 12.6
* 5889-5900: 2.46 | 10.2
